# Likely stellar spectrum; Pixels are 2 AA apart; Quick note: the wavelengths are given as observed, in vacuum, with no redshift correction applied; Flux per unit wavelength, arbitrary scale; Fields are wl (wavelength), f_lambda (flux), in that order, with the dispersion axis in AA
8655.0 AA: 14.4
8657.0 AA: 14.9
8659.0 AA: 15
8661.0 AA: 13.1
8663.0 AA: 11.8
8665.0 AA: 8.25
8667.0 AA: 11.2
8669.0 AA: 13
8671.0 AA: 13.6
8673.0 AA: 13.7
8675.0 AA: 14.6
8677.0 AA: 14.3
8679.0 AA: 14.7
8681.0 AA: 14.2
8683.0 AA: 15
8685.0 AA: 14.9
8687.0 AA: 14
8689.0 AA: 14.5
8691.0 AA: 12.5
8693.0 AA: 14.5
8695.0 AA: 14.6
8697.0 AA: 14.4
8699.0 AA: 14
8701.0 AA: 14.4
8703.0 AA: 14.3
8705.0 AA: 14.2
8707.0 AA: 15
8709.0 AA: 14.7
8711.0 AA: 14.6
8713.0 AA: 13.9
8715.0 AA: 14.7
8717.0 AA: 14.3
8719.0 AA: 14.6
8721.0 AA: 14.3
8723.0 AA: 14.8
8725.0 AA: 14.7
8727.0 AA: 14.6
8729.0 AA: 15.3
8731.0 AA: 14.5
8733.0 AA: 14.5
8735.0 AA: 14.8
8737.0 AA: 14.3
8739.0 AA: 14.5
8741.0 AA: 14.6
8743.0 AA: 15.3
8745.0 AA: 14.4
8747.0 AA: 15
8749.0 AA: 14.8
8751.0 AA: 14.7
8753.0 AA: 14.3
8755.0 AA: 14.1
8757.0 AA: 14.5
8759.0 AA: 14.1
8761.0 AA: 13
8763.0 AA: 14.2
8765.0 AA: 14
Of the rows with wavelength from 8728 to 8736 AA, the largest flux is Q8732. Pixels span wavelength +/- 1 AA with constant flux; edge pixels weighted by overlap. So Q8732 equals 15.3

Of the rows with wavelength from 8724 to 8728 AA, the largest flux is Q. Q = 14.7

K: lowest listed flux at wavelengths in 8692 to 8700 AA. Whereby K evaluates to 14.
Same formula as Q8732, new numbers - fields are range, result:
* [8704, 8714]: 15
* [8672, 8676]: 14.6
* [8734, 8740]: 14.8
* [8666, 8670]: 13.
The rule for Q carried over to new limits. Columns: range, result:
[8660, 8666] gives 13.1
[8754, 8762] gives 14.5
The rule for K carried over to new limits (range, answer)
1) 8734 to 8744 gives 14.3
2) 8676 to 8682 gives 14.2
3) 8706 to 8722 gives 13.9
